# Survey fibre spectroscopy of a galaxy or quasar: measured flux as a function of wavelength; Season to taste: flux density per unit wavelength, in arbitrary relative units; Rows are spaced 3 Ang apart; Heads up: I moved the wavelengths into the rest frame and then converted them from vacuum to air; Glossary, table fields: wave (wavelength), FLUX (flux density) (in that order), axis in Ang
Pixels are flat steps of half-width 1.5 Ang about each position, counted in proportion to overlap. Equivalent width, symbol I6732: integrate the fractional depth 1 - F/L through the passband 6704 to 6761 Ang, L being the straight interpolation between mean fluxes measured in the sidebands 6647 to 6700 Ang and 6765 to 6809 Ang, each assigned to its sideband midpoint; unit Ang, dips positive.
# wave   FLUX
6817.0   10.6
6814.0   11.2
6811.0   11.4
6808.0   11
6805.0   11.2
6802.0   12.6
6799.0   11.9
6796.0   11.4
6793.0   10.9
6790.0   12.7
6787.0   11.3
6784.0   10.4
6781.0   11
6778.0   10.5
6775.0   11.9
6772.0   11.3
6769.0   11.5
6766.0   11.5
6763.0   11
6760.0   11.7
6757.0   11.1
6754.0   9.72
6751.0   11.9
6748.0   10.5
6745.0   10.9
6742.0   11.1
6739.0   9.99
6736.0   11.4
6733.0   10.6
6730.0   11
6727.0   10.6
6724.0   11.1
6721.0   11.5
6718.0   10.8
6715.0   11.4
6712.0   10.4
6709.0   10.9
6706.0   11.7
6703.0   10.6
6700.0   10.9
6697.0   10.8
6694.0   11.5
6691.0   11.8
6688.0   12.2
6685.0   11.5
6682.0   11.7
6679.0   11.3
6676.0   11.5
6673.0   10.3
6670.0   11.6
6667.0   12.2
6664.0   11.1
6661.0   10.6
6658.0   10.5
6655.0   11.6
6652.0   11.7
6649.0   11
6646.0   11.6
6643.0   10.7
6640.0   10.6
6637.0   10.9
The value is 2.1 Ang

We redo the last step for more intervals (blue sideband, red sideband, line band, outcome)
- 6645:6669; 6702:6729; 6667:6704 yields -0.7 Ang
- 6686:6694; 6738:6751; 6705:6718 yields 0.5 Ang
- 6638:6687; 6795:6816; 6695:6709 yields 0.4 Ang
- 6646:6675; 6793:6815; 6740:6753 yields 0.4 Ang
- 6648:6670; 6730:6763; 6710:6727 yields 0.0 Ang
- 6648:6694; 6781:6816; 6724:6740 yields 0.9 Ang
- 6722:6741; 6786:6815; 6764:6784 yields 0.1 Ang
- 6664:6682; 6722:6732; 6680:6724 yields -0.5 Ang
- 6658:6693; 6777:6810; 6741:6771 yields 0.7 Ang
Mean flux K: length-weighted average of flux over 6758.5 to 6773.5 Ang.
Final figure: 11.4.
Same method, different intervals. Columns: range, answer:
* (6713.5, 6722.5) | 11.2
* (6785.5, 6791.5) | 12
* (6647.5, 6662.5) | 11.1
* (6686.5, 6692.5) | 12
